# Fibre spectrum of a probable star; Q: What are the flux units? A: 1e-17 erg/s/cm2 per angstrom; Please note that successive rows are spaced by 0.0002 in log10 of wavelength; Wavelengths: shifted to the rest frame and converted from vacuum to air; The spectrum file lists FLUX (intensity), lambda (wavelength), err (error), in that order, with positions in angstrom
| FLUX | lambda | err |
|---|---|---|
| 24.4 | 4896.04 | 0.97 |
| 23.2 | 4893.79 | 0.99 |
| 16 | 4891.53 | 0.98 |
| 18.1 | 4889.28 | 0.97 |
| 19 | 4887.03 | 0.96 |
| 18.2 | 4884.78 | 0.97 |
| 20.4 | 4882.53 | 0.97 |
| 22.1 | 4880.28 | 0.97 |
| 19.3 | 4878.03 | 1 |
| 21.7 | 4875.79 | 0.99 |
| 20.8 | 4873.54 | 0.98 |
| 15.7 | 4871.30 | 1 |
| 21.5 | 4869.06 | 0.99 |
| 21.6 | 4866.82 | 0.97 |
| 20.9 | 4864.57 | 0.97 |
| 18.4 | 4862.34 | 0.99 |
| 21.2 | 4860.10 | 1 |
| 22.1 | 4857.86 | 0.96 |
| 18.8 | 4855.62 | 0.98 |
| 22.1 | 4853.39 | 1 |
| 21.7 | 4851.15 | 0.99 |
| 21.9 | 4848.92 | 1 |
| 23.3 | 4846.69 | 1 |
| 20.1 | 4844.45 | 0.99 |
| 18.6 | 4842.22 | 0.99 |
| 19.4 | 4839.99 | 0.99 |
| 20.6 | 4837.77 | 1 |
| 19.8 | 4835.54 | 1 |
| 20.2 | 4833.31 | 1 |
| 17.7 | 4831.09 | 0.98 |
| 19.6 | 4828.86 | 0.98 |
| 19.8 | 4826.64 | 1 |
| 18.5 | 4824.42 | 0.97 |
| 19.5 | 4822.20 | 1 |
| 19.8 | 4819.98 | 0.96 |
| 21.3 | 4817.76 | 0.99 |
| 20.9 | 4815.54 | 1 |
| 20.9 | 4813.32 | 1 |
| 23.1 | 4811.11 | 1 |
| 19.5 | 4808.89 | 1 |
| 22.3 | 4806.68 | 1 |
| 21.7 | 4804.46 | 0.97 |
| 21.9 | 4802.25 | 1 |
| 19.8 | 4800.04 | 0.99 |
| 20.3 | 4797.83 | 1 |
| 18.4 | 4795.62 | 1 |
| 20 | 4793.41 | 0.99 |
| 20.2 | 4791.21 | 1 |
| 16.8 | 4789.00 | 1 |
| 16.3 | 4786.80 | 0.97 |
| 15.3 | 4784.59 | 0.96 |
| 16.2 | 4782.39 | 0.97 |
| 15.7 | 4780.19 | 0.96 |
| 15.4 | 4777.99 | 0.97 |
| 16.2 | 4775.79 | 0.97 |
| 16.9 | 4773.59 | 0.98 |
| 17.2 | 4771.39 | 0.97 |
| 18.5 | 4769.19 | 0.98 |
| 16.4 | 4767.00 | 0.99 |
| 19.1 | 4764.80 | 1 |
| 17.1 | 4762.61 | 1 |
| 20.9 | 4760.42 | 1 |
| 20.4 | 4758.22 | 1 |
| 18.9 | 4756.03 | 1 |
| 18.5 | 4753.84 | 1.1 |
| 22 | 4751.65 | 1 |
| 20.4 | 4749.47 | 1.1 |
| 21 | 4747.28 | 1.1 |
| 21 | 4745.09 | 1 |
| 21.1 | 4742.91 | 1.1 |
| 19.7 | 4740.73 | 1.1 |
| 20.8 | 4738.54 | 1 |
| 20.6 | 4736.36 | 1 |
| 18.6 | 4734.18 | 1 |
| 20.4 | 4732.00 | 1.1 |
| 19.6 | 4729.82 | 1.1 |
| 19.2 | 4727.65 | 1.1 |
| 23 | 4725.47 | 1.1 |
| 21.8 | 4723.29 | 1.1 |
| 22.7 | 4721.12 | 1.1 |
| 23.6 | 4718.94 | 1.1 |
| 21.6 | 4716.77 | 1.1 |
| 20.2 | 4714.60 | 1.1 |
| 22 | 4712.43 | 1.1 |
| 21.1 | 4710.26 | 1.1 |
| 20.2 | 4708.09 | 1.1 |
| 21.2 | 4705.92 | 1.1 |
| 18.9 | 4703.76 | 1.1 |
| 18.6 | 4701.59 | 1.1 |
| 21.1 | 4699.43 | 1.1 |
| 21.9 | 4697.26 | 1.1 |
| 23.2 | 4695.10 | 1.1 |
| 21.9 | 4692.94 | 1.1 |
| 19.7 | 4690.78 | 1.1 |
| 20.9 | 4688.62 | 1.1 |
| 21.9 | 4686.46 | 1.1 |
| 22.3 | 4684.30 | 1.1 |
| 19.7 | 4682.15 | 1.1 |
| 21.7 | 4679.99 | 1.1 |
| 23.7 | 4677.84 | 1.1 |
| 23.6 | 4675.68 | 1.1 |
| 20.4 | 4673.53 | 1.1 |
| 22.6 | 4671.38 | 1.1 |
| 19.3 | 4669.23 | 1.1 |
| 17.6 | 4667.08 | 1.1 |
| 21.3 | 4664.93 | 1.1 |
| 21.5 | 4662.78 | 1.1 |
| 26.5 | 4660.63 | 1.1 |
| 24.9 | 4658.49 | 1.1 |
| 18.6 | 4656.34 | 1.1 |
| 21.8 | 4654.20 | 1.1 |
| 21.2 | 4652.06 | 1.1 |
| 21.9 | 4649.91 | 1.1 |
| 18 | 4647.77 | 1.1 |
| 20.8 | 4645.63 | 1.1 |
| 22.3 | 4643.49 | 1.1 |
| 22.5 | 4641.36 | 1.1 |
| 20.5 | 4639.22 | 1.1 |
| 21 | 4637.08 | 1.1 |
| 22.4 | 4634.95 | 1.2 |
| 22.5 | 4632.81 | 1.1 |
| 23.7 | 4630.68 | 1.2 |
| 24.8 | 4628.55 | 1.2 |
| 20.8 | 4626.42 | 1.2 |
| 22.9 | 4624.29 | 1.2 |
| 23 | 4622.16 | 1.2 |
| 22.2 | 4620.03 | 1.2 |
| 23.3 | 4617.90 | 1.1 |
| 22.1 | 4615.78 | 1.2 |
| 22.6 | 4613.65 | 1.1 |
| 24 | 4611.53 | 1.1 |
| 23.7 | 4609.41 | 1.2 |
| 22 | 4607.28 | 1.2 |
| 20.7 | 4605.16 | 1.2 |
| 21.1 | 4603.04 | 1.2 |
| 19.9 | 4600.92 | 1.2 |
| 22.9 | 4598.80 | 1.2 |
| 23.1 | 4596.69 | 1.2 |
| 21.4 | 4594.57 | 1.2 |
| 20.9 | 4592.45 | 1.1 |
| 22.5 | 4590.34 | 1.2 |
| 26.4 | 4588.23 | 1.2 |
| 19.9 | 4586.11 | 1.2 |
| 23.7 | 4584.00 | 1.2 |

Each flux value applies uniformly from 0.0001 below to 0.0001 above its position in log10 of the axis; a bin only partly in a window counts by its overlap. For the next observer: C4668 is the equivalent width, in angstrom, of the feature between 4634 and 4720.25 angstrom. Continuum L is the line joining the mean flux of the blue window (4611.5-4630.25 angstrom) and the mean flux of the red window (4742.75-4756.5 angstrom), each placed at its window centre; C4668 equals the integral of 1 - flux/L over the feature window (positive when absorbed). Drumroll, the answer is 1.7 angstrom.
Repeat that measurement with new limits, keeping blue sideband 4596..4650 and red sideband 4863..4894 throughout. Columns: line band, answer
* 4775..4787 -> 2.8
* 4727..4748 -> 0.8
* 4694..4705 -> 0.3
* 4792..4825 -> -0.2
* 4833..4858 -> -0.8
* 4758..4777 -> 2.6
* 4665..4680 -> 0.3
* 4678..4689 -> 0.0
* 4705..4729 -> -0.3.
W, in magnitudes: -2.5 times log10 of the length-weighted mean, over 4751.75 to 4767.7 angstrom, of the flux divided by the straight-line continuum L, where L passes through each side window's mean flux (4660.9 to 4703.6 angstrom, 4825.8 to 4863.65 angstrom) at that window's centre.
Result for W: 0.10 mag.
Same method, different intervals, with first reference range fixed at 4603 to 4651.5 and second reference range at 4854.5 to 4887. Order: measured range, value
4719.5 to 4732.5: 0.00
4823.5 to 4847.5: 0.04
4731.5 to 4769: 0.07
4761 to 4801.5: 0.18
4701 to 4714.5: 0.06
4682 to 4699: 0.00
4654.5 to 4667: -0.01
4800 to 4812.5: -0.04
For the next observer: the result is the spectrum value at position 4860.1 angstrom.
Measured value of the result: 21.2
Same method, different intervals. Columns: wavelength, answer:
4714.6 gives 20.2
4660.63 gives 26.5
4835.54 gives 19.8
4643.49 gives 22.3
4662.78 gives 21.5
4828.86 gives 19.6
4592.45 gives 20.9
